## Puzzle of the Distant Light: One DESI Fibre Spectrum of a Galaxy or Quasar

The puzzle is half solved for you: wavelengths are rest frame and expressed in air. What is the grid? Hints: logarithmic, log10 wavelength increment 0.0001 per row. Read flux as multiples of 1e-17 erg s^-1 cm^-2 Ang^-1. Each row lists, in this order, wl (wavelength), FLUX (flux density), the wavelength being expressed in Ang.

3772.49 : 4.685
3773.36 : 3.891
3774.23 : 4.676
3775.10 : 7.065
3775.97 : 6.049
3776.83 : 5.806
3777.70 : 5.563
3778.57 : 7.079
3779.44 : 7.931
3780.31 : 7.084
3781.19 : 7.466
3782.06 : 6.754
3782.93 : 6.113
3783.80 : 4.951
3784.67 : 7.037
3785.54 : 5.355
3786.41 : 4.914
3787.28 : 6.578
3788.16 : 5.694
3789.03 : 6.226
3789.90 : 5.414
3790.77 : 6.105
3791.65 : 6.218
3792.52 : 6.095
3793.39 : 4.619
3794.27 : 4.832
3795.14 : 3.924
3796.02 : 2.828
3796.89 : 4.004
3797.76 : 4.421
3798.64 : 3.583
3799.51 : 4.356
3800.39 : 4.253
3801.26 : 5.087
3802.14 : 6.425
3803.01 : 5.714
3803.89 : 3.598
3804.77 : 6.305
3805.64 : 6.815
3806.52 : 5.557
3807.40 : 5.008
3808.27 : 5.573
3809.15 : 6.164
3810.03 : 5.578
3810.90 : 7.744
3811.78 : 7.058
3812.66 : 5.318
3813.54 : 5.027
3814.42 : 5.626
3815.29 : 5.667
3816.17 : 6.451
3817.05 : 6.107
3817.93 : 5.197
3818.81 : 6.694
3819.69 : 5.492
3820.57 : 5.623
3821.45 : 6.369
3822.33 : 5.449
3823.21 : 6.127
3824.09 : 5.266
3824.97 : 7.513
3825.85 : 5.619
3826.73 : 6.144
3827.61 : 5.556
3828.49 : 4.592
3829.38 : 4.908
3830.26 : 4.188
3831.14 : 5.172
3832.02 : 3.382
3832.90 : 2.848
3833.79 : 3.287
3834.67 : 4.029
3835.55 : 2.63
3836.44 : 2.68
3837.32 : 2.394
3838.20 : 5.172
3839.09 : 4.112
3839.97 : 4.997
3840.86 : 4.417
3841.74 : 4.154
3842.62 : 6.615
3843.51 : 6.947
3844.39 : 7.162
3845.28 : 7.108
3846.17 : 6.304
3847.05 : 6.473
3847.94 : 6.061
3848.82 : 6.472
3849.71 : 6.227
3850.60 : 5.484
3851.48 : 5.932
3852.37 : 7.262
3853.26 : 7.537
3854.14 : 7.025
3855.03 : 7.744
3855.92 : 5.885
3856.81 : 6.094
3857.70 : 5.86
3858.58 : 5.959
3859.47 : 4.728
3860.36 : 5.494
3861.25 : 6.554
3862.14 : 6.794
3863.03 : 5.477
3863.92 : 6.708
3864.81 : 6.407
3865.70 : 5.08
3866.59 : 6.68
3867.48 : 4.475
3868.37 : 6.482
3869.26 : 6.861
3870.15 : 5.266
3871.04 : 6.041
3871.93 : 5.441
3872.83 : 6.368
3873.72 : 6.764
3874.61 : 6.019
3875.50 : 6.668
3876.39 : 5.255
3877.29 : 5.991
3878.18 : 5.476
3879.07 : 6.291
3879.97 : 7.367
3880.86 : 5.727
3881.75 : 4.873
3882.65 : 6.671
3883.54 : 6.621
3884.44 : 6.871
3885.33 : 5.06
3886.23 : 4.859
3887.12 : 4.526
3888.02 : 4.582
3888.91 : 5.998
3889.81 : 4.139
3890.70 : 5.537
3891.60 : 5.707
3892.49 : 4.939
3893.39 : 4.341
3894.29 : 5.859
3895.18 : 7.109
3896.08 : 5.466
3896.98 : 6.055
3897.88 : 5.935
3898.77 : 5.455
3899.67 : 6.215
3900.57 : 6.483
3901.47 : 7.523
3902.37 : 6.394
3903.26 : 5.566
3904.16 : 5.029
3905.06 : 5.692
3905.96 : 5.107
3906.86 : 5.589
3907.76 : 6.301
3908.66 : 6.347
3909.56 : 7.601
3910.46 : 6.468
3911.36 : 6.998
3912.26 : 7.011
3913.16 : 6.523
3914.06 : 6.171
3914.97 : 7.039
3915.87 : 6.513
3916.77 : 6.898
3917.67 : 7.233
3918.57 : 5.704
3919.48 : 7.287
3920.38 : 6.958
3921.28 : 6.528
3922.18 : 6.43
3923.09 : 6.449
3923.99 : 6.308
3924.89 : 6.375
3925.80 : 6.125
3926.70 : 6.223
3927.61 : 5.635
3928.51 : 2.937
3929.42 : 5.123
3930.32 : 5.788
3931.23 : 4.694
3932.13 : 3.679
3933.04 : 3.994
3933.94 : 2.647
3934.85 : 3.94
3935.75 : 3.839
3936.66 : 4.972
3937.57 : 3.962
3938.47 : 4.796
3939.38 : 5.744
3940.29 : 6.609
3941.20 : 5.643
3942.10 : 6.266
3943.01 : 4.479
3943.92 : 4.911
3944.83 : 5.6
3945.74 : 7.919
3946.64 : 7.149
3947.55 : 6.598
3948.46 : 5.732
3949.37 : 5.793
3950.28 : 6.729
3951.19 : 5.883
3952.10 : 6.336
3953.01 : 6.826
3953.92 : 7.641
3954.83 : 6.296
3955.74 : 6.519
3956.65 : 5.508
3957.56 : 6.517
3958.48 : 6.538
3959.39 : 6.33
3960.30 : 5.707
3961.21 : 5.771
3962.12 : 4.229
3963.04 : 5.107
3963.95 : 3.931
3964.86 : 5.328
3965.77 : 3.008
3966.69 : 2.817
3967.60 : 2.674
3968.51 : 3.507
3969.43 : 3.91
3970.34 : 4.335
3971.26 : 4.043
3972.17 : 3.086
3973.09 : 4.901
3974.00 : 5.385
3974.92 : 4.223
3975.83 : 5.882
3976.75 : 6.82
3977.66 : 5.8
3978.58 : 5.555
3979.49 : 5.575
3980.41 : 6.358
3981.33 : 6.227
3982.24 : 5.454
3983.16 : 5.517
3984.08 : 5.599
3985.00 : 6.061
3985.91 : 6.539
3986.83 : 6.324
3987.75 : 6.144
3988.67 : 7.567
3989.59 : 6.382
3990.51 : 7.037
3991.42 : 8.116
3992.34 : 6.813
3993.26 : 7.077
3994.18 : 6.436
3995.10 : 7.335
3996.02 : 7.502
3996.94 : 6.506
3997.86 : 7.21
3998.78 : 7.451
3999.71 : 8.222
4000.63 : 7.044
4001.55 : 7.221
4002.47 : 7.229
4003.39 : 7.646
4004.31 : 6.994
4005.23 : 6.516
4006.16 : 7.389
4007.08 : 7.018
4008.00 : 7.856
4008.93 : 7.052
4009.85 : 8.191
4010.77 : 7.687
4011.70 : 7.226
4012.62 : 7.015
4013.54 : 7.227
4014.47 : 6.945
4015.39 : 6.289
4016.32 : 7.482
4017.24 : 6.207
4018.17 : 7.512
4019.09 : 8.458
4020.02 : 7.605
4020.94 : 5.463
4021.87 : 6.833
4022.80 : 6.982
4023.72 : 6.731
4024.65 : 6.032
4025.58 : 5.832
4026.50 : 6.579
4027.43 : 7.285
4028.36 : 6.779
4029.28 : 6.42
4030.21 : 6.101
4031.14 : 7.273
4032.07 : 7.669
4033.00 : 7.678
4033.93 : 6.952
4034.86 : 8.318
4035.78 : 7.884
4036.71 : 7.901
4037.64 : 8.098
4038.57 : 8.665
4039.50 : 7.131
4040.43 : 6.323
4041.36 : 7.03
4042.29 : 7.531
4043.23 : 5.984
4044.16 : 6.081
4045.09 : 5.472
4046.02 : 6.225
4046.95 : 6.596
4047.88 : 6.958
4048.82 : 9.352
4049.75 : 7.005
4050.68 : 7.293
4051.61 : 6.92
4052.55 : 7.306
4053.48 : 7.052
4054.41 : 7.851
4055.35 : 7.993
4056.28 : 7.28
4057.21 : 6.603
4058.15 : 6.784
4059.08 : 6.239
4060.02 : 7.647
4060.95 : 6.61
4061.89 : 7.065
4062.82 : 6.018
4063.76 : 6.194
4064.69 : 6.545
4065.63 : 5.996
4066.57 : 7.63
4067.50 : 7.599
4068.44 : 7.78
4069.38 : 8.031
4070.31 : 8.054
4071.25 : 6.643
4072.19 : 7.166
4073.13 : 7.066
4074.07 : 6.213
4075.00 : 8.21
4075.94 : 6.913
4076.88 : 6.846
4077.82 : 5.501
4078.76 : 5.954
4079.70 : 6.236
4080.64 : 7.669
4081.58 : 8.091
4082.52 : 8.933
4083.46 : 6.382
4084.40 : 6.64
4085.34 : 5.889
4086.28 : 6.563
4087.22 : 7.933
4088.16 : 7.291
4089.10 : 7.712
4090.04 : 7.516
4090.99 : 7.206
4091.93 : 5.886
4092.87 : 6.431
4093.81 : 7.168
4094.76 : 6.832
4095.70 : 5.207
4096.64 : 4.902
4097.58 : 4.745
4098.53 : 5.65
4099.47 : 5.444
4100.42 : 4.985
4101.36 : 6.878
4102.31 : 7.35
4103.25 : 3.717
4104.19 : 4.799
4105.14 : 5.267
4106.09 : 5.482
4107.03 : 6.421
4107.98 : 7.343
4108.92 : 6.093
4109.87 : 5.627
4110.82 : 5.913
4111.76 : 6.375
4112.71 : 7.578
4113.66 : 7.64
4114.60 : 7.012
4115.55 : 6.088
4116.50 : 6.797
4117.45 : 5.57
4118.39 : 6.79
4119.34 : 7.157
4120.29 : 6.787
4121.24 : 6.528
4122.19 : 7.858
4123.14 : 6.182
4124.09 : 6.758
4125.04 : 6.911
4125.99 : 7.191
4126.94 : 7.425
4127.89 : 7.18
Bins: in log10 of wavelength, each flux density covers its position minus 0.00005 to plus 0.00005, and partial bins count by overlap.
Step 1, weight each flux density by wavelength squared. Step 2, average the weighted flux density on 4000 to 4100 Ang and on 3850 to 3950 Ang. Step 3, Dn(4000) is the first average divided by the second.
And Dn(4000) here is 1.28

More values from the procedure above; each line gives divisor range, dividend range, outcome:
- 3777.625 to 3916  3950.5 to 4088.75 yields 1.26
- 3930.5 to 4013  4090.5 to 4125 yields 1.13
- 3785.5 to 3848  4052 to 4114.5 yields 1.45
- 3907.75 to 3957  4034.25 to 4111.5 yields 1.23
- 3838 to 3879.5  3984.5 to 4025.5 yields 1.25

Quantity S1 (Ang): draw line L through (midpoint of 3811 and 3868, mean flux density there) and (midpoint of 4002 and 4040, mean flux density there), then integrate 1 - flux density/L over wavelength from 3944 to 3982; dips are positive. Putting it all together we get 6.9 Ang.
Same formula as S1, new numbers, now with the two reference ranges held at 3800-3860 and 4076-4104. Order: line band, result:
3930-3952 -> 2.31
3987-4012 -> -4.32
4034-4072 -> -4.87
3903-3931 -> -1.55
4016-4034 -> -1.89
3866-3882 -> -0.83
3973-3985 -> 0.78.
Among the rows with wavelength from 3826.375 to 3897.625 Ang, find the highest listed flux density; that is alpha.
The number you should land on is 7.744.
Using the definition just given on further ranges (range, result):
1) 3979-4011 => 8.222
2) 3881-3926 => 7.601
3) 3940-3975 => 7.919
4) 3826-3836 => 6.144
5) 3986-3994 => 8.116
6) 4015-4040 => 8.665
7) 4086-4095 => 7.933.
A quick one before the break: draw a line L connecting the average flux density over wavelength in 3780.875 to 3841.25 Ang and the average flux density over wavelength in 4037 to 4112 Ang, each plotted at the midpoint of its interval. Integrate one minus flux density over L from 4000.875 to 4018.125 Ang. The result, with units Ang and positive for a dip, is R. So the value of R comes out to -2.2 Ang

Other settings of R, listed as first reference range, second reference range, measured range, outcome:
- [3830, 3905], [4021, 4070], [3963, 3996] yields 5.24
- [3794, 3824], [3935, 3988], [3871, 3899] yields -1.62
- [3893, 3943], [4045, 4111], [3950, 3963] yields -0.32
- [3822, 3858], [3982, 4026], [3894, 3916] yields -0.81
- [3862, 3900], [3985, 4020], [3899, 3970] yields 7.59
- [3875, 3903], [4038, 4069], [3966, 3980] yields 4.08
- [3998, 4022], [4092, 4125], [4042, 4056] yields -0.44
